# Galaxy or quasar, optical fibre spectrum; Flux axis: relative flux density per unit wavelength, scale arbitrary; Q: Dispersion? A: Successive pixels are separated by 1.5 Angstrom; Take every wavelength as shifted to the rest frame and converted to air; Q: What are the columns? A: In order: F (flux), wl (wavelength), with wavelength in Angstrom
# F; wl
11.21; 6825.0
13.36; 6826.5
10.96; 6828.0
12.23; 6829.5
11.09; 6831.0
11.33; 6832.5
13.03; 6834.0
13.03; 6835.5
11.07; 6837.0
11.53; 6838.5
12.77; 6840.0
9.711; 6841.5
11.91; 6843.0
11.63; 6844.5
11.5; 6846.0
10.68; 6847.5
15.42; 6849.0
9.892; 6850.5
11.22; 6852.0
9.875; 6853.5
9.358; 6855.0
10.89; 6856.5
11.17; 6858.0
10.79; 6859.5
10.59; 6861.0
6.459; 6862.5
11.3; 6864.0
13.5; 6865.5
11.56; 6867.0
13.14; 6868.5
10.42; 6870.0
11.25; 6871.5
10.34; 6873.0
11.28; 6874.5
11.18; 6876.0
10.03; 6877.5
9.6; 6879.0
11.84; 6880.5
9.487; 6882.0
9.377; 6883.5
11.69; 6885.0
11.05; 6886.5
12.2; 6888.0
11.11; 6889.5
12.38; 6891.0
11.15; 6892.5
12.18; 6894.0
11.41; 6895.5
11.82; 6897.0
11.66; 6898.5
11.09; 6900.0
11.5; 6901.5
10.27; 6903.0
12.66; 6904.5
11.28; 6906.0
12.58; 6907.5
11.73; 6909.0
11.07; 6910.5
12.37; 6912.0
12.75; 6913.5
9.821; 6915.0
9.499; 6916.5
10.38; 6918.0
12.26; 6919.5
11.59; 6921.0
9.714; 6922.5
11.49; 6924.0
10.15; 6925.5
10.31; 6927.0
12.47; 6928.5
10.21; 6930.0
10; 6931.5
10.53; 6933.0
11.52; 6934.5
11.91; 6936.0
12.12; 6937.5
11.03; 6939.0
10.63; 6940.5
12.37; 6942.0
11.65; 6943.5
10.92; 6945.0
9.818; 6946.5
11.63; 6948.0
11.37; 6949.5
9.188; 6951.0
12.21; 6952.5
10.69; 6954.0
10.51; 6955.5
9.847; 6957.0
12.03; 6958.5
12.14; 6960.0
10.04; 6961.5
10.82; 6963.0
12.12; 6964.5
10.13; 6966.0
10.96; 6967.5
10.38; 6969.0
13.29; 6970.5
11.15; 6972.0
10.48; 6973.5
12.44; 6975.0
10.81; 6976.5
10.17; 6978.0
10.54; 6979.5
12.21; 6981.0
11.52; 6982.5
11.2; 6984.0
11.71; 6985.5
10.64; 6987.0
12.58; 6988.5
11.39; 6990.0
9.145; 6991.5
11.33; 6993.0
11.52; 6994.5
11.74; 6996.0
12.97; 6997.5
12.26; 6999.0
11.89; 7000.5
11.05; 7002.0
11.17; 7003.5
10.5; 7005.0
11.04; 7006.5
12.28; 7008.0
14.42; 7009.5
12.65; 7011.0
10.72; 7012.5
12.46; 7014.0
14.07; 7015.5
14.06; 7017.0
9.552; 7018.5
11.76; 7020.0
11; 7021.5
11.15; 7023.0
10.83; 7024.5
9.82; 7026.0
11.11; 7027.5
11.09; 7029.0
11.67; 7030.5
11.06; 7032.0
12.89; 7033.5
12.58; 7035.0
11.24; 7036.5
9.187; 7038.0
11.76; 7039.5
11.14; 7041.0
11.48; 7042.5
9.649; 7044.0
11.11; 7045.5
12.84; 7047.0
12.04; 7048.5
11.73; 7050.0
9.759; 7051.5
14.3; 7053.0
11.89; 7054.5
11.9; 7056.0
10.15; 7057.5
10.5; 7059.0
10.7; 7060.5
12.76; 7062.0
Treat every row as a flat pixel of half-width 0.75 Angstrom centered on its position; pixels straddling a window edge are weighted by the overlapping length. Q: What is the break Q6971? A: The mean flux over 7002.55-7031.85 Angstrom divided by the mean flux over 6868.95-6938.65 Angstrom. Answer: 1.04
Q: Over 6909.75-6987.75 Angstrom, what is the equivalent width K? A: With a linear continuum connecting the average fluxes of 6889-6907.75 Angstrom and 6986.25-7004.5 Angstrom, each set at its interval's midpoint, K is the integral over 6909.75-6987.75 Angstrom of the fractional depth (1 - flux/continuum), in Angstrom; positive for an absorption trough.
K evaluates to 3.0 Angstrom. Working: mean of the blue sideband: 11.6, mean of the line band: 11.1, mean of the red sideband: 11.5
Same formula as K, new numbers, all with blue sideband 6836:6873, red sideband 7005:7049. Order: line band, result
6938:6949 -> 0.2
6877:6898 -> 0.2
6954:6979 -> 0.8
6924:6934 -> 0.6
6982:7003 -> 0.0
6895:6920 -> -0.3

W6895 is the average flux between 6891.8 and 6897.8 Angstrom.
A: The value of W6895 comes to 11.6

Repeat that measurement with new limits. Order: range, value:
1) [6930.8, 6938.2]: 11.2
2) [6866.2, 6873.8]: 11.4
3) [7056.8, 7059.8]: 10.3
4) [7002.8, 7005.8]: 10.8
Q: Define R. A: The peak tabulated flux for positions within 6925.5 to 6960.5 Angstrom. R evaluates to 12.47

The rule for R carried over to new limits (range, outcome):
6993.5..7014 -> 14.42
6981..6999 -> 12.97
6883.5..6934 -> 12.75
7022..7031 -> 11.67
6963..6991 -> 13.29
